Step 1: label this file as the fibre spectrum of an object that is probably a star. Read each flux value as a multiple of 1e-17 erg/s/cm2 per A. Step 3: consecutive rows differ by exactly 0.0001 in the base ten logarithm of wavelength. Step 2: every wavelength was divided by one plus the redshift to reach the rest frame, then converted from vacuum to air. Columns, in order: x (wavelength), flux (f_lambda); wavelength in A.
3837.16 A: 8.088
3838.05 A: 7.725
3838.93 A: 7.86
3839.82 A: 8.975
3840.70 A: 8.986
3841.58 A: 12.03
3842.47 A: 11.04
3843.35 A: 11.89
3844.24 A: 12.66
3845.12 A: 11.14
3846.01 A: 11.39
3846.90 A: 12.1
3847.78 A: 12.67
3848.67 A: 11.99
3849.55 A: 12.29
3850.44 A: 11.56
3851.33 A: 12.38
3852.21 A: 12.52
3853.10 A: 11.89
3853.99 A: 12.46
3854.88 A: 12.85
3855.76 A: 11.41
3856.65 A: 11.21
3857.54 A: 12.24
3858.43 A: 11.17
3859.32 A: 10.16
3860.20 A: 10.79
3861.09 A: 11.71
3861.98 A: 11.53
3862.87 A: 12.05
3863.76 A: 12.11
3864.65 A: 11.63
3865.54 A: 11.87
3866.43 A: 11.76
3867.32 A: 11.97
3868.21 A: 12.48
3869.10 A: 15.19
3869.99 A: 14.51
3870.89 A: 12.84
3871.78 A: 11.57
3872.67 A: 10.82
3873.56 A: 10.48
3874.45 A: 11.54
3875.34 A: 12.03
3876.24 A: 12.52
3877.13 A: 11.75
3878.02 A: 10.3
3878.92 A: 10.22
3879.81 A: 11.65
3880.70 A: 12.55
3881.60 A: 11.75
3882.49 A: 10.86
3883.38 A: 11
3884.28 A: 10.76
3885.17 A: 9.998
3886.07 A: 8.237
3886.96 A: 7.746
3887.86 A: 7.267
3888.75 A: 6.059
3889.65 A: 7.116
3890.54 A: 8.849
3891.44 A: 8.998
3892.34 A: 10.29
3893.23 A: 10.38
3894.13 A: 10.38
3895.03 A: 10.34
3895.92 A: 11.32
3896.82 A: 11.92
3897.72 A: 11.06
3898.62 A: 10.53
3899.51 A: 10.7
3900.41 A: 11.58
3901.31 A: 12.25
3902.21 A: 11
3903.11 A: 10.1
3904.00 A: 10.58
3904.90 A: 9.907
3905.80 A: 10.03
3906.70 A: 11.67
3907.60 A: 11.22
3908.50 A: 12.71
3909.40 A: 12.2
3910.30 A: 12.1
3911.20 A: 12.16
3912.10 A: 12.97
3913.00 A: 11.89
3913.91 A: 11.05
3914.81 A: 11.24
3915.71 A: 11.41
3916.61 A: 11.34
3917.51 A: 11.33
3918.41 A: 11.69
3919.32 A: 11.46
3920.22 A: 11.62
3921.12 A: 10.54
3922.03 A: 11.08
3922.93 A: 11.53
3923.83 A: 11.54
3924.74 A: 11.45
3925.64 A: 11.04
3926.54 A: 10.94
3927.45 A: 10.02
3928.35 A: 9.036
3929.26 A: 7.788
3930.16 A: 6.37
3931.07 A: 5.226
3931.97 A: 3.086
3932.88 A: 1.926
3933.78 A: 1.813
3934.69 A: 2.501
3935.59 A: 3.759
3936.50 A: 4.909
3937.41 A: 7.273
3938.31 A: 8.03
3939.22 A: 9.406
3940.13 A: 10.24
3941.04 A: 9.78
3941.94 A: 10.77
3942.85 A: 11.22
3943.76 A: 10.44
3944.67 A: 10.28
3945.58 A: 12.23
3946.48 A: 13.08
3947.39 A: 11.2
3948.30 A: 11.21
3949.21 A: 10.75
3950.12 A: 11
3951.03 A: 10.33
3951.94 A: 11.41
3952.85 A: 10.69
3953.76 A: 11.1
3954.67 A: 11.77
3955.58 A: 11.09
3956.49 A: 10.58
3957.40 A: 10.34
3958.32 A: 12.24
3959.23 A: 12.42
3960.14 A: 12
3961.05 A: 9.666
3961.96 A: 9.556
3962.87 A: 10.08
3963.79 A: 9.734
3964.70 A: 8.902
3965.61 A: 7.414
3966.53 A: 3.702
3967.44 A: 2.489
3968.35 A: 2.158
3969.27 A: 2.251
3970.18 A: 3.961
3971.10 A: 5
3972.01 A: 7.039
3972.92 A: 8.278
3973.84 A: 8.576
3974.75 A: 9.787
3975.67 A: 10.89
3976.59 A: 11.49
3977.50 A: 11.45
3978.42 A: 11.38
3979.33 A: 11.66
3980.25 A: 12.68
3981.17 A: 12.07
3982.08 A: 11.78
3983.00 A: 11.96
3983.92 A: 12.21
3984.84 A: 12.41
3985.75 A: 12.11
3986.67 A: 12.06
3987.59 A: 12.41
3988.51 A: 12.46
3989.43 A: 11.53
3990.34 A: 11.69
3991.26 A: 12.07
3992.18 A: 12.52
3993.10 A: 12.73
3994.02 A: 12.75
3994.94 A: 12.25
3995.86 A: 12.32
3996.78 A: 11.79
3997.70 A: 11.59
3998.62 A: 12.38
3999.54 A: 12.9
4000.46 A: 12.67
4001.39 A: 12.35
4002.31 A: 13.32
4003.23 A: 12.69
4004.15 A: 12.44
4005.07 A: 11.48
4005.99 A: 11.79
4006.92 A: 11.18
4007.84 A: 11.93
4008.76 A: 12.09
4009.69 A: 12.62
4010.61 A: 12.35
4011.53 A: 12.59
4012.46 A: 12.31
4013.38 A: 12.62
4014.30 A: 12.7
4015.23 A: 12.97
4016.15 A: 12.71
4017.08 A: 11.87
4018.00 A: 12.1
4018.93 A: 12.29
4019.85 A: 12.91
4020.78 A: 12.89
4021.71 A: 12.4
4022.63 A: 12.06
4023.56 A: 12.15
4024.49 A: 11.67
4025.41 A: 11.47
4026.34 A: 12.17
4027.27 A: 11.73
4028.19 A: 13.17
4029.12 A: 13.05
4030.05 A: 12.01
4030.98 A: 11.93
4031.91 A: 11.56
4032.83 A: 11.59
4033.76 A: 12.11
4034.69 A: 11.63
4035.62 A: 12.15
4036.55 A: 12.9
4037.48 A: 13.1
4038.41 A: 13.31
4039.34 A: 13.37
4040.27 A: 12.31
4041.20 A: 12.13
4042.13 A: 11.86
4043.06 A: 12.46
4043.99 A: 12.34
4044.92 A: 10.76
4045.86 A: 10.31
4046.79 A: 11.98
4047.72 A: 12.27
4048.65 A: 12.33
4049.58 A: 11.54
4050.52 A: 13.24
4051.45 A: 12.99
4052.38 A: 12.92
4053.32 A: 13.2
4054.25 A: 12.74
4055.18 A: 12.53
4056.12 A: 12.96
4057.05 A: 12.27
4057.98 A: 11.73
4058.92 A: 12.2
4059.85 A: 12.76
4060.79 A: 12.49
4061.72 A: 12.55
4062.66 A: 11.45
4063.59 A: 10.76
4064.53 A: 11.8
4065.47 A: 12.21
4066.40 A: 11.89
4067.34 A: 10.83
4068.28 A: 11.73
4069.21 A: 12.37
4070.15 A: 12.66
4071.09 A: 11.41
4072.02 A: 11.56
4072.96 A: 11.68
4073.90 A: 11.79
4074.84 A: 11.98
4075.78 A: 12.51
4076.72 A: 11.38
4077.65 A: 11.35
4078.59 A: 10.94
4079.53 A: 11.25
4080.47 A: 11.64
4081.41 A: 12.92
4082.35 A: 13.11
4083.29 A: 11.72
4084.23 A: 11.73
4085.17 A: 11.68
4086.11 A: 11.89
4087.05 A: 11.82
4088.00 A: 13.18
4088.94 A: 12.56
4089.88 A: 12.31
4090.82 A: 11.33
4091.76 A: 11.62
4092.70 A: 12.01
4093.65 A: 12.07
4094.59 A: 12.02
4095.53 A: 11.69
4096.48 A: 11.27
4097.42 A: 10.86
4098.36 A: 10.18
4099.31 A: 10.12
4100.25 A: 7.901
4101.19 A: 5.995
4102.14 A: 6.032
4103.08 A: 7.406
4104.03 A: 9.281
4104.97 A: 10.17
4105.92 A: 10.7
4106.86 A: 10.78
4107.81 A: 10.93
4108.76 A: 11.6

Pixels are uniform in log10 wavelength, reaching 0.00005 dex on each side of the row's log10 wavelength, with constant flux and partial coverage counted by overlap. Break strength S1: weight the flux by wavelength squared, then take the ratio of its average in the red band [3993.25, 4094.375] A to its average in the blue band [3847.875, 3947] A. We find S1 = 1.25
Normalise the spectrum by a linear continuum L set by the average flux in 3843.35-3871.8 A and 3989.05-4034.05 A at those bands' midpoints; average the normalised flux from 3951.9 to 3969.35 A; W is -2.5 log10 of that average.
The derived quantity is 0.32 mag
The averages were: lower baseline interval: 12.1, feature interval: 9.06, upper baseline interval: 12.3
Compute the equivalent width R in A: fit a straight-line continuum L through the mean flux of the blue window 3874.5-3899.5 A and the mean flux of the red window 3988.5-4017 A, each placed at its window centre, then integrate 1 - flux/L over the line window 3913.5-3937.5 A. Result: 5.0 A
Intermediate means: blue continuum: 10.2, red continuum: 12.3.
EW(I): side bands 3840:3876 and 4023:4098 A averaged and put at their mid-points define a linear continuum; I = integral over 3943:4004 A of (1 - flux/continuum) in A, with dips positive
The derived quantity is 6.9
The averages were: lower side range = 11.9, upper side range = 12.1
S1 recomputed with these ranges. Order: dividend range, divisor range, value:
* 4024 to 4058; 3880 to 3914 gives 1.25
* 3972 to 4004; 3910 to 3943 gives 1.33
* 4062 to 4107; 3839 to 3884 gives 1.07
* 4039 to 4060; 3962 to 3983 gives 1.52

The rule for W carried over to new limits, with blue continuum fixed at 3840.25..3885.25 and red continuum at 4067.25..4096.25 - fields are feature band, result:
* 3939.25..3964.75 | 0.09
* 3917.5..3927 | 0.05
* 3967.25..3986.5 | 0.27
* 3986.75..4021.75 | -0.04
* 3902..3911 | 0.06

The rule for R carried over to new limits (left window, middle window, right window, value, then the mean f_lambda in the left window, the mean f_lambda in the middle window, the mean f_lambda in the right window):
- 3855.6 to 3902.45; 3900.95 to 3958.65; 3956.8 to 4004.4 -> 3.7 A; 11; 10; 10.5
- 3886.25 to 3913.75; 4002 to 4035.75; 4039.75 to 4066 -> -1.2 A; 10.5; 12.2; 12.2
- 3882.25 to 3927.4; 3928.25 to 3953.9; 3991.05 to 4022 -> 6.5 A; 10.7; 8.48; 12.4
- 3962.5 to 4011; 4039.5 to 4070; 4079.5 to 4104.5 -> -3.7 A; 10.6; 12.1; 10.9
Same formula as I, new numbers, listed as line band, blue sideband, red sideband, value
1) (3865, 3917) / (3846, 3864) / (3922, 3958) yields -1.5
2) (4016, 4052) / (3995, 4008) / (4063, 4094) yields -0.5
